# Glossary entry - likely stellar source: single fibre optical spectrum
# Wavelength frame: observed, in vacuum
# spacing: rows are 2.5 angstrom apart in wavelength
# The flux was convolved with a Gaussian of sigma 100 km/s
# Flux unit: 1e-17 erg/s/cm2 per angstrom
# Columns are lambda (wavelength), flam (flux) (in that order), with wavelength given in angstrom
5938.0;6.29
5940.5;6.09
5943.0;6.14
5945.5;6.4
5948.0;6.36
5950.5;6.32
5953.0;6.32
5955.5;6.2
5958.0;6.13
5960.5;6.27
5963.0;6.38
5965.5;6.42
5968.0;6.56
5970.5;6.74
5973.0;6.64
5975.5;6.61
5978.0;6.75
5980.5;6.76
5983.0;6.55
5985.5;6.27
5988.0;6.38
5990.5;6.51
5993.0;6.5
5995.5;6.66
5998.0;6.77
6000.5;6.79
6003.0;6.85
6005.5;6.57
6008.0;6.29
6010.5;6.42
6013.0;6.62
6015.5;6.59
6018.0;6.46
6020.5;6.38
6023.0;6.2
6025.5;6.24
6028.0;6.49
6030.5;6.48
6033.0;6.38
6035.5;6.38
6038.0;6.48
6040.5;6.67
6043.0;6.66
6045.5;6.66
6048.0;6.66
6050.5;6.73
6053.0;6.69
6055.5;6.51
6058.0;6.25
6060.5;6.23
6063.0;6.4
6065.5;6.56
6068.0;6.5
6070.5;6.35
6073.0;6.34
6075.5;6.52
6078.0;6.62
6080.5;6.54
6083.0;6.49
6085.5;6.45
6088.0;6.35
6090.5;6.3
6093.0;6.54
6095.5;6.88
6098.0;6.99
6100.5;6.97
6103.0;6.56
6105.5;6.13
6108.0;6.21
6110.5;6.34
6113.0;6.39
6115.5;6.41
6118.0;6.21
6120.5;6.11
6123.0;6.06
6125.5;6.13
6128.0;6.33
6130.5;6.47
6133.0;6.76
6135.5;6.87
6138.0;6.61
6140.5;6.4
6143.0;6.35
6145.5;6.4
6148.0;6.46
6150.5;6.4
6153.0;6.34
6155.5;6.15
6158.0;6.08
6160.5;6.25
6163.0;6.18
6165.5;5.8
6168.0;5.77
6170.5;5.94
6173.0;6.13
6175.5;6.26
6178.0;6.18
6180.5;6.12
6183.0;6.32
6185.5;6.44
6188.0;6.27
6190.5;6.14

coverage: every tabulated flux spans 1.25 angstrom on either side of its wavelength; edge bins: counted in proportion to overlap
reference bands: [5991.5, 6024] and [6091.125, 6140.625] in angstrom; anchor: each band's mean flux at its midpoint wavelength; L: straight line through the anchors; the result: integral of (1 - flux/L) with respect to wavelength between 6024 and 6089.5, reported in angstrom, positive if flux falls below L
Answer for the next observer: 0.3 angstrom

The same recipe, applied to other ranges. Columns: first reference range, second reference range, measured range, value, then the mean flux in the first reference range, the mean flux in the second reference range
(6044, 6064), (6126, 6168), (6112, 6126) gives 0.4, 6.52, 6.34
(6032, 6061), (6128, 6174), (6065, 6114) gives -0.5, 6.53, 6.3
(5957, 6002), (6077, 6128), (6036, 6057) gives -0.4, 6.54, 6.43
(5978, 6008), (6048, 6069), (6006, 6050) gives 0.4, 6.59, 6.49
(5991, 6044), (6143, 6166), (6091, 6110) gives -0.7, 6.52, 6.25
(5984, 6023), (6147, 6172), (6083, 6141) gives -1.9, 6.53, 6.13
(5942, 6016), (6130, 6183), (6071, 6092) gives -0.3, 6.49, 6.28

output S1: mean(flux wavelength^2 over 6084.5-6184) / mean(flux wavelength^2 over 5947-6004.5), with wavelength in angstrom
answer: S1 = 1.03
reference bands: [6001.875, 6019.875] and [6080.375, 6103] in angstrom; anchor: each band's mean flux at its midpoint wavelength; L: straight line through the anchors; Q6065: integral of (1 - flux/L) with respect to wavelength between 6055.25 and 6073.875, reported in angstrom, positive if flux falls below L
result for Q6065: 0.6 angstrom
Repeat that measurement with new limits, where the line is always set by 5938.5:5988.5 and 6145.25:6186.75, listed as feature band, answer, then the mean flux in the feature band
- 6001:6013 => -0.4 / 6.56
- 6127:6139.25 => -0.8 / 6.61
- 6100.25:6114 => -0.3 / 6.4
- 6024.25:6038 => -0.1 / 6.4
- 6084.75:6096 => -0.4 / 6.48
